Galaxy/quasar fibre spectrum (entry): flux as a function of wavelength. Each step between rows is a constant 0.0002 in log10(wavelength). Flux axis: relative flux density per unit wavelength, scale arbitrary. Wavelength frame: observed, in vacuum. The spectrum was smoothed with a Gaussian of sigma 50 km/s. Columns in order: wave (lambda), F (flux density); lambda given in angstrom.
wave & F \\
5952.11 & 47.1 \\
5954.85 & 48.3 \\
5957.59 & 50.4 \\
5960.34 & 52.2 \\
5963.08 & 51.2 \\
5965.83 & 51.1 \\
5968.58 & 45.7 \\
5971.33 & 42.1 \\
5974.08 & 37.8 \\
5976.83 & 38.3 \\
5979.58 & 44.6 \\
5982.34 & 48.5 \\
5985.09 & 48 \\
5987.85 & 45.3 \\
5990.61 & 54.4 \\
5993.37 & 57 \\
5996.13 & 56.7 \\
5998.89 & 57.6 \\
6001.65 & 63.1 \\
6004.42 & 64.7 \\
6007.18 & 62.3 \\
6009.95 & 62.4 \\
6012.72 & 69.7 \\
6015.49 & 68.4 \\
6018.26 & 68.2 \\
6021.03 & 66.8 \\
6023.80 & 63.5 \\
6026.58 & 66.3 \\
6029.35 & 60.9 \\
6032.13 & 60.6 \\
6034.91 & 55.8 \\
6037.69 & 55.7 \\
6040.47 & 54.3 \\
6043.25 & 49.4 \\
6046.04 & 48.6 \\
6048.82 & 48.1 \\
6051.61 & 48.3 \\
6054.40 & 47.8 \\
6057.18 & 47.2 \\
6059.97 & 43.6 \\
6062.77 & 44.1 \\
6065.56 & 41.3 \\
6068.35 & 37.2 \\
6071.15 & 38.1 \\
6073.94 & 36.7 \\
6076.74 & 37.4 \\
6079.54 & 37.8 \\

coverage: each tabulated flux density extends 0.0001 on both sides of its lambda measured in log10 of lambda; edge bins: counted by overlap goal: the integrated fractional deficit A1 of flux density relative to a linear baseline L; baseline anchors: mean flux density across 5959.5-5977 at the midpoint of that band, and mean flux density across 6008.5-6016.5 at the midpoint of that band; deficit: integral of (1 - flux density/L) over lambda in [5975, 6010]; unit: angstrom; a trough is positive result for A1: 2.4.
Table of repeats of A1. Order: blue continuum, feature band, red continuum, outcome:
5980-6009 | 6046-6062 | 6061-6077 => -1.7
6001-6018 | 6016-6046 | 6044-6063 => -1.7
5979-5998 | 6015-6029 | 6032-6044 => -3.2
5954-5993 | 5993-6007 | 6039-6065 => -3.8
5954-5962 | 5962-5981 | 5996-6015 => 3.4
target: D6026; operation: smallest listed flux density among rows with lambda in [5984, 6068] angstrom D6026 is 41.3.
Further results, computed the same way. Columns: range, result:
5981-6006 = 45.3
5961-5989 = 37.8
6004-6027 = 62.3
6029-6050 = 48.1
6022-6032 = 60.9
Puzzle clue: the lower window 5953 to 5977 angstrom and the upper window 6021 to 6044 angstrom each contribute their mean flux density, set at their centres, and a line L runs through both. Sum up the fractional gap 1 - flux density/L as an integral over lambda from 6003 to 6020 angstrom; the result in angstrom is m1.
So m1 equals -3.3 angstrom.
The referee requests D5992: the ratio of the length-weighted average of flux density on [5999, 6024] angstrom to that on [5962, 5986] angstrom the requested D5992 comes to 1.4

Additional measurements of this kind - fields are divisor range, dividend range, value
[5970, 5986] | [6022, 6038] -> 1.41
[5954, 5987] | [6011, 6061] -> 1.23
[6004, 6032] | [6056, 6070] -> 0.65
